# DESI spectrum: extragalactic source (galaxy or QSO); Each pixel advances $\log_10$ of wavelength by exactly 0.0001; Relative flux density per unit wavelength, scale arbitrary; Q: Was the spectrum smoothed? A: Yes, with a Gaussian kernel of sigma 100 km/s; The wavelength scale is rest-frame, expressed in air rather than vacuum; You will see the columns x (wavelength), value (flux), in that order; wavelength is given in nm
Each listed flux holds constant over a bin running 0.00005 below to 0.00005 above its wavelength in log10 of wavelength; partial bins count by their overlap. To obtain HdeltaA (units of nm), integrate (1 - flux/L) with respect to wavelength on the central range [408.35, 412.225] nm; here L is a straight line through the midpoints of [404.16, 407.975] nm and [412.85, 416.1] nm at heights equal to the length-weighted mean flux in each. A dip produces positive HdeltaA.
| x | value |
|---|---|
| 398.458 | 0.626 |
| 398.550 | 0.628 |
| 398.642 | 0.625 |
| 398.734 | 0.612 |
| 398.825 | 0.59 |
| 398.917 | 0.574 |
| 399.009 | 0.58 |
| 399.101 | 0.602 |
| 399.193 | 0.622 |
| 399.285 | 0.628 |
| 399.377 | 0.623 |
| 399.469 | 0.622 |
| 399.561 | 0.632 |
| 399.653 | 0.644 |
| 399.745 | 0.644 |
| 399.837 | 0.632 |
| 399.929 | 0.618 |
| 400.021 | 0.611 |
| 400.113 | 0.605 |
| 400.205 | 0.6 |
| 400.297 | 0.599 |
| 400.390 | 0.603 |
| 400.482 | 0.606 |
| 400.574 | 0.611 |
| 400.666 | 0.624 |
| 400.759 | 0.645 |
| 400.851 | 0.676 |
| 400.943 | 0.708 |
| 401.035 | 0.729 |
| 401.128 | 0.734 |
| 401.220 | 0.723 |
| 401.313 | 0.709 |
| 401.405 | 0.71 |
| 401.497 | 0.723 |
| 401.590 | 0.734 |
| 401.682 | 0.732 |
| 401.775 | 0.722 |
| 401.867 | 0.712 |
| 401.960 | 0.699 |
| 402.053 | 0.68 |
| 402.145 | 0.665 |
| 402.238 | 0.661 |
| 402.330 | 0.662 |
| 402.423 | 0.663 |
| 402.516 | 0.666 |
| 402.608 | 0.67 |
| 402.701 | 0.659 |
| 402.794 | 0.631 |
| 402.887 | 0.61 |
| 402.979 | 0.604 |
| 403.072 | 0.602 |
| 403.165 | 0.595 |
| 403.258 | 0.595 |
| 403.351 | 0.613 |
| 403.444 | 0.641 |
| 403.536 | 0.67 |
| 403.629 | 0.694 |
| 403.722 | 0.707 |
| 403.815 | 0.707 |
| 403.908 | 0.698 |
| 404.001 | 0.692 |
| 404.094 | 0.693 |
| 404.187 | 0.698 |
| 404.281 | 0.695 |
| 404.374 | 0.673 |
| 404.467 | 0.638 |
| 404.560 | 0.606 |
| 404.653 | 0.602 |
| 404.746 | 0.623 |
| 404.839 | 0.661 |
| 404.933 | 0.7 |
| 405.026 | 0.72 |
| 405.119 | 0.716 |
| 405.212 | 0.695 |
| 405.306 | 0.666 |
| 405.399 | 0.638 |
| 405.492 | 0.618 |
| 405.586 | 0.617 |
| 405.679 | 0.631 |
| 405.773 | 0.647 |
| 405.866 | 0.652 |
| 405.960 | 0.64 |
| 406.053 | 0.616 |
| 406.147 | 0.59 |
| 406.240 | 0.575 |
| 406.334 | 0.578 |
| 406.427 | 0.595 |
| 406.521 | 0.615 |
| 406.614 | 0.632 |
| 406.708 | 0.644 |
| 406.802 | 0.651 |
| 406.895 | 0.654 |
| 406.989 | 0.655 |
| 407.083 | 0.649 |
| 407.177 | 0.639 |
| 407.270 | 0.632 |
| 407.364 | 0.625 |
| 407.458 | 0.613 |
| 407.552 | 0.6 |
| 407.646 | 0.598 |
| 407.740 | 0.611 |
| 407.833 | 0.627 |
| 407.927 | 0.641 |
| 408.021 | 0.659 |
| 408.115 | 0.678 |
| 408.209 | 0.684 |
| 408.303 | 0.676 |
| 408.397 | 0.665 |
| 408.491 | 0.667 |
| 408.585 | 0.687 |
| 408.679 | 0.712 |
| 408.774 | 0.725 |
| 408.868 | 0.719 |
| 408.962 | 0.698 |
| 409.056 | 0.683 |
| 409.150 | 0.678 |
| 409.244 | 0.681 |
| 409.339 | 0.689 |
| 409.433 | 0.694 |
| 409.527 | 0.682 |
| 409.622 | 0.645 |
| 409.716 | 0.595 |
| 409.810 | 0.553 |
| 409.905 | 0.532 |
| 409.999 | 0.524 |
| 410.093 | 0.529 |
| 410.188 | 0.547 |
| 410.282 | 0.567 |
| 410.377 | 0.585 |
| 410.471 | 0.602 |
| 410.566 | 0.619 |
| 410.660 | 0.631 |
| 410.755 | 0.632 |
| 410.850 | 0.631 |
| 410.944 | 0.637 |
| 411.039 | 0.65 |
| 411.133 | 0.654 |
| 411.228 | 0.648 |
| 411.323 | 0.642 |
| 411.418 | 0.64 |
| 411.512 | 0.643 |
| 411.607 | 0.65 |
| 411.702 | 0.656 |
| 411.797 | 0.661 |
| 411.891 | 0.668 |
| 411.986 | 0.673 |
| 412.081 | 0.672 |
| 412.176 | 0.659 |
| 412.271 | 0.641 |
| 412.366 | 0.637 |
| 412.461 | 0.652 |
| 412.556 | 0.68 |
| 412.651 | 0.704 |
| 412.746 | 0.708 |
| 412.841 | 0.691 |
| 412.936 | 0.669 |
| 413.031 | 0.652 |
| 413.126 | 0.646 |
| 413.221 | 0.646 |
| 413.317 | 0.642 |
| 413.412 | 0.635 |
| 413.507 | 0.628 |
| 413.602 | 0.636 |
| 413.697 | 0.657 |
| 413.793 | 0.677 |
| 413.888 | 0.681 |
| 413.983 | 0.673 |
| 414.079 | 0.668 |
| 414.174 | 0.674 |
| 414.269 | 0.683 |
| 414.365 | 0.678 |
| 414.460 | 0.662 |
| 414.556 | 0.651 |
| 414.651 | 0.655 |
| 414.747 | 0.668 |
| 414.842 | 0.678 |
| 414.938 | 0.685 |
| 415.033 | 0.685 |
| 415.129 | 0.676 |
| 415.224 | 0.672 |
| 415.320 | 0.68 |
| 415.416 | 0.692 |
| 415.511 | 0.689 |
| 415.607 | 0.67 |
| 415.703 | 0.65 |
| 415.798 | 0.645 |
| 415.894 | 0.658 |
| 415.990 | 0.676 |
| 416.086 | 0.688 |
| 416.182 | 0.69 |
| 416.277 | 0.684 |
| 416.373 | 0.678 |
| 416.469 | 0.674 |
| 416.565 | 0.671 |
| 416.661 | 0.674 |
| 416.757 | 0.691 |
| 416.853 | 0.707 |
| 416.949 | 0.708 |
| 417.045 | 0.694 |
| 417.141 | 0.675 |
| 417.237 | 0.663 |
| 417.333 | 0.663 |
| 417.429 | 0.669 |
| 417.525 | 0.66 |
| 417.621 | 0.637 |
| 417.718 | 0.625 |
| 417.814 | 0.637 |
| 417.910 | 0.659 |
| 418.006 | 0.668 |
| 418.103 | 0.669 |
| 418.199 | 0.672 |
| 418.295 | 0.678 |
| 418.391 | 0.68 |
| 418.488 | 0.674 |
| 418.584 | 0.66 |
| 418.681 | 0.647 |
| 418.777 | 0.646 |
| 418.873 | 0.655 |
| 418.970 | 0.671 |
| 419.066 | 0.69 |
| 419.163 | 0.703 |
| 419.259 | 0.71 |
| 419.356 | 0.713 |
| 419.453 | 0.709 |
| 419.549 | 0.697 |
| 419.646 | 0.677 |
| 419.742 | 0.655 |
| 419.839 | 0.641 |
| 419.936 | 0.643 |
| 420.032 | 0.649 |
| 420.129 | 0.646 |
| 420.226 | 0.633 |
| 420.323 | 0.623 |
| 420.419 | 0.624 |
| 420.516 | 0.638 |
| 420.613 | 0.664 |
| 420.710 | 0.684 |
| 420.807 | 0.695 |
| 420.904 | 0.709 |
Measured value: 0.06 nm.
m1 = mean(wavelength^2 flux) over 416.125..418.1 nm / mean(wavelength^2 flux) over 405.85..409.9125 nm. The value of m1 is 1.1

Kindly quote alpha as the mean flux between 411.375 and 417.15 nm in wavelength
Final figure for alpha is 0.669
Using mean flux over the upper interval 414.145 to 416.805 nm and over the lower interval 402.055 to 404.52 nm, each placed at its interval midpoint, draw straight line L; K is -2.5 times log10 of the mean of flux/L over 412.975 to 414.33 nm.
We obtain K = 0.02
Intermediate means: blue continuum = 0.658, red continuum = 0.674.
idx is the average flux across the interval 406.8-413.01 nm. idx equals 0.645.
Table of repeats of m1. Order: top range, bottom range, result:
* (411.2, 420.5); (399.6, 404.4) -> 1.07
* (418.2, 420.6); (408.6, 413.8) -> 1.07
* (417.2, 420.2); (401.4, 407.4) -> 1.09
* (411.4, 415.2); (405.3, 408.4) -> 1.08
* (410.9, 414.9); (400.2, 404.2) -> 1.04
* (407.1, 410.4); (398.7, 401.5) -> 1.04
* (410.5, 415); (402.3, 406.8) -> 1.06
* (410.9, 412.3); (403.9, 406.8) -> 1.04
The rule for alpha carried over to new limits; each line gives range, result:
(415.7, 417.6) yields 0.676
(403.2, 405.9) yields 0.662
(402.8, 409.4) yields 0.651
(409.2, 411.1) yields 0.611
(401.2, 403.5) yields 0.667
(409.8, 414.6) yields 0.641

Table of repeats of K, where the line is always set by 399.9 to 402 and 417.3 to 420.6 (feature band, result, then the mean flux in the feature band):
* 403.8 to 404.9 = 0.01 mag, 0.664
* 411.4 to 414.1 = 0.01 mag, 0.66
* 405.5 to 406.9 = 0.08 mag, 0.621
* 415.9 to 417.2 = -0.03 mag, 0.684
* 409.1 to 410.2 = 0.09 mag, 0.615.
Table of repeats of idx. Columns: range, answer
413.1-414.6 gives 0.658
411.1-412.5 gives 0.653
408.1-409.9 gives 0.671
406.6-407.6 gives 0.635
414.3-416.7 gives 0.673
